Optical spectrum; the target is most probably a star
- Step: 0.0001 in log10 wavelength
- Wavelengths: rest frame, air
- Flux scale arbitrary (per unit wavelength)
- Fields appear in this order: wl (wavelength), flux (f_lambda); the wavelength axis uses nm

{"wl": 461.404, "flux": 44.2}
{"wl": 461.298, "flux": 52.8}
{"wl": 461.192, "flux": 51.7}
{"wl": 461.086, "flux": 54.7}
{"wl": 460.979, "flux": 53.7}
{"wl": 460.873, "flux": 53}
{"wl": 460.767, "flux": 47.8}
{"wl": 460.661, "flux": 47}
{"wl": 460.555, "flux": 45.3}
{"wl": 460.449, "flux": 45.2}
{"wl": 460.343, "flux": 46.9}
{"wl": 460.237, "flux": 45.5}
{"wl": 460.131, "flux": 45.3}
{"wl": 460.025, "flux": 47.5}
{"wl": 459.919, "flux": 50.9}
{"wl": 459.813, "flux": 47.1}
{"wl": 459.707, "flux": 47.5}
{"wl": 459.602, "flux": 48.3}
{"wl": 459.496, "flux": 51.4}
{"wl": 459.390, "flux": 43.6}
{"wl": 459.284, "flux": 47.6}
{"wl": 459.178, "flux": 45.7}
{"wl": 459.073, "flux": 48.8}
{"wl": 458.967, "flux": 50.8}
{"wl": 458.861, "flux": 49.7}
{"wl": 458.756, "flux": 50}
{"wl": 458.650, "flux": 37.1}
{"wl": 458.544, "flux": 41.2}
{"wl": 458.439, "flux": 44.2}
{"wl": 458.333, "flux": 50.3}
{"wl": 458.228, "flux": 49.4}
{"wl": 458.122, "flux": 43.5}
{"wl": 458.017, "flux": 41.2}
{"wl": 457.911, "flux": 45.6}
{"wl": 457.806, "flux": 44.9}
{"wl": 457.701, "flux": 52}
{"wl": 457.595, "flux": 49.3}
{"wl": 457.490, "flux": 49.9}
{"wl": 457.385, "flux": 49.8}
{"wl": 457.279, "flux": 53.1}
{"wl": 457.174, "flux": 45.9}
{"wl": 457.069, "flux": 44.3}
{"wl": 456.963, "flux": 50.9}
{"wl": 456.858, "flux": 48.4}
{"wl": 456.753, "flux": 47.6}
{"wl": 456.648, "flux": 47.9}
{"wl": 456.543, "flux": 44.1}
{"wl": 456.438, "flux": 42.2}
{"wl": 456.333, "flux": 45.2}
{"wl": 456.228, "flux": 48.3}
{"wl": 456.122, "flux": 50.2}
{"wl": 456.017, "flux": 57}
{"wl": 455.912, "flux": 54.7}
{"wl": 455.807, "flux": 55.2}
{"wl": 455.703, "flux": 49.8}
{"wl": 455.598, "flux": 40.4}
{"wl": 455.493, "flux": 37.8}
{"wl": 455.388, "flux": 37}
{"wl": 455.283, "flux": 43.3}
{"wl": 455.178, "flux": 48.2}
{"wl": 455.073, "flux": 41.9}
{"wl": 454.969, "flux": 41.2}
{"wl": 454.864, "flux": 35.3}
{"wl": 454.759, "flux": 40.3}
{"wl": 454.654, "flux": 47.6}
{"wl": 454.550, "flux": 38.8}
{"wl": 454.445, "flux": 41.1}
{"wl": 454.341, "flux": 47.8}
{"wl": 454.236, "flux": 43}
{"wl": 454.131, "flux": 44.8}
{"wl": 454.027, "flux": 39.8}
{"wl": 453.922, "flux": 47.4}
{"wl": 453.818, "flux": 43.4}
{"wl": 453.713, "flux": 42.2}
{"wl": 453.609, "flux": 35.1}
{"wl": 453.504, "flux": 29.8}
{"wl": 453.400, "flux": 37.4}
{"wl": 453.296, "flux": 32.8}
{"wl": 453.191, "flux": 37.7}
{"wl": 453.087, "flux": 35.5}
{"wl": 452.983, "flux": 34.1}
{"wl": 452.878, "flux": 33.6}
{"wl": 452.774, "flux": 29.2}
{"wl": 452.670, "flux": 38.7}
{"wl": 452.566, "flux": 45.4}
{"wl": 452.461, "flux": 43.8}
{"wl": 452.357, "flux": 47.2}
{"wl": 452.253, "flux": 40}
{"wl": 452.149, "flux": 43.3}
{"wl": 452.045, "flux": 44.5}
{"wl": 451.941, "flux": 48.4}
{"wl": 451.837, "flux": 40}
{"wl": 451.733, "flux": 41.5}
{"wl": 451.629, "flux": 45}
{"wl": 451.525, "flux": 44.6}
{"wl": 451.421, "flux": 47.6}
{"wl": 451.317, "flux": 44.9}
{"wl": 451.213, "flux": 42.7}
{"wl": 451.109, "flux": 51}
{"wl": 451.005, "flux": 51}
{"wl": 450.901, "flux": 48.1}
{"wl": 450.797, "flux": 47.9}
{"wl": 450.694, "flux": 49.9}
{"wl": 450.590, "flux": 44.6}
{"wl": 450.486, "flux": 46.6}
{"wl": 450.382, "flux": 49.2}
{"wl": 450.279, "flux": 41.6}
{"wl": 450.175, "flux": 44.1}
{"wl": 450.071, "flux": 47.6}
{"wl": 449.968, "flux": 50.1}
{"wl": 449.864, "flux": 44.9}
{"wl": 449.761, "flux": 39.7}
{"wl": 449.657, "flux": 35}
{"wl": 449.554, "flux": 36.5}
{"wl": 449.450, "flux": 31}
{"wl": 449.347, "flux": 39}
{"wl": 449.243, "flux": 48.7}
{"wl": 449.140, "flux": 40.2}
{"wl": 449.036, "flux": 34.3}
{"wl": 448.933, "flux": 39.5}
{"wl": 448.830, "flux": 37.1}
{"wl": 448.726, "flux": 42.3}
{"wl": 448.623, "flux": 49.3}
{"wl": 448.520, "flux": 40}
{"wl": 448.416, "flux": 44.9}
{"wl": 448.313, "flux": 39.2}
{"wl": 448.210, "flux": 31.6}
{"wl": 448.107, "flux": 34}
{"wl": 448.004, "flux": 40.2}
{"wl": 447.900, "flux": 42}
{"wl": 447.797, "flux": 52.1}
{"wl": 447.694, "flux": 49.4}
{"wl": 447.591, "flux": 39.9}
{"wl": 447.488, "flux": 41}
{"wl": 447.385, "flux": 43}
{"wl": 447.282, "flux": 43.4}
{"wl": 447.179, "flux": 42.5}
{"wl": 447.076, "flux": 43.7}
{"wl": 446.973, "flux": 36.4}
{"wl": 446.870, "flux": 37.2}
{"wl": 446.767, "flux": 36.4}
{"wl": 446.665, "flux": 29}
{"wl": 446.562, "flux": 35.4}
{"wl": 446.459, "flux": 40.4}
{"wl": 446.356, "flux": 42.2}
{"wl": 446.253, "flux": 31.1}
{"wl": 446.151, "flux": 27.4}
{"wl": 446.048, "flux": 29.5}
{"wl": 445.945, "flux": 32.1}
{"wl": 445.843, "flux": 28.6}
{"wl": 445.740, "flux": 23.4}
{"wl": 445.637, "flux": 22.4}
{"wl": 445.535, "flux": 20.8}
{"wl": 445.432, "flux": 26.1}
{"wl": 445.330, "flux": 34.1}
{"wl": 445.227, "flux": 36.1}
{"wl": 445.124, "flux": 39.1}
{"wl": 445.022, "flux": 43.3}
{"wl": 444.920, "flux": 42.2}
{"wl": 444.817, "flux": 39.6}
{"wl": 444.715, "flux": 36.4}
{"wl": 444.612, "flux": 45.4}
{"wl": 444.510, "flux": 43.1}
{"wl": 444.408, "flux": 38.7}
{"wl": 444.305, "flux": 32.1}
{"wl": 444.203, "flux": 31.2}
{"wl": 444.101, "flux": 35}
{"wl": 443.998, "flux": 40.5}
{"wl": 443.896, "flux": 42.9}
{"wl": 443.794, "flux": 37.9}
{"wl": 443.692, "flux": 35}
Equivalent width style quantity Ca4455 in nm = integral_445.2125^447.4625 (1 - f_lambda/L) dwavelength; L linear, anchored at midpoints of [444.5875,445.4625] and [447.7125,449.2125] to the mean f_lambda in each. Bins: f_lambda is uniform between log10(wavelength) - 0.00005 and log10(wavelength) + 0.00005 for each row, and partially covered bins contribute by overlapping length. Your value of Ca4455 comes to 0.313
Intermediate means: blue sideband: 38.1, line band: 33.7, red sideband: 40.8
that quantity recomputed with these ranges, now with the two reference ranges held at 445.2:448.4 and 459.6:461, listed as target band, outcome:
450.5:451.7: -0.22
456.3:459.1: -0.09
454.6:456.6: -0.07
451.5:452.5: -0.08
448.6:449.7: -0.03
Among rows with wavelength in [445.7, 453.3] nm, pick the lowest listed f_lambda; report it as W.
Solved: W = 23.4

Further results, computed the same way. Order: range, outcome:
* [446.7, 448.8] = 31.6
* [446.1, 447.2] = 27.4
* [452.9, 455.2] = 29.8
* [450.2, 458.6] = 29.2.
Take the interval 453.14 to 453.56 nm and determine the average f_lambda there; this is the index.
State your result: 34.4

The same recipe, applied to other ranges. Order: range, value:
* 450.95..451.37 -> 47.3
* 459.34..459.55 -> 47.5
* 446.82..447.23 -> 39.9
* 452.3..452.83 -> 40.8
